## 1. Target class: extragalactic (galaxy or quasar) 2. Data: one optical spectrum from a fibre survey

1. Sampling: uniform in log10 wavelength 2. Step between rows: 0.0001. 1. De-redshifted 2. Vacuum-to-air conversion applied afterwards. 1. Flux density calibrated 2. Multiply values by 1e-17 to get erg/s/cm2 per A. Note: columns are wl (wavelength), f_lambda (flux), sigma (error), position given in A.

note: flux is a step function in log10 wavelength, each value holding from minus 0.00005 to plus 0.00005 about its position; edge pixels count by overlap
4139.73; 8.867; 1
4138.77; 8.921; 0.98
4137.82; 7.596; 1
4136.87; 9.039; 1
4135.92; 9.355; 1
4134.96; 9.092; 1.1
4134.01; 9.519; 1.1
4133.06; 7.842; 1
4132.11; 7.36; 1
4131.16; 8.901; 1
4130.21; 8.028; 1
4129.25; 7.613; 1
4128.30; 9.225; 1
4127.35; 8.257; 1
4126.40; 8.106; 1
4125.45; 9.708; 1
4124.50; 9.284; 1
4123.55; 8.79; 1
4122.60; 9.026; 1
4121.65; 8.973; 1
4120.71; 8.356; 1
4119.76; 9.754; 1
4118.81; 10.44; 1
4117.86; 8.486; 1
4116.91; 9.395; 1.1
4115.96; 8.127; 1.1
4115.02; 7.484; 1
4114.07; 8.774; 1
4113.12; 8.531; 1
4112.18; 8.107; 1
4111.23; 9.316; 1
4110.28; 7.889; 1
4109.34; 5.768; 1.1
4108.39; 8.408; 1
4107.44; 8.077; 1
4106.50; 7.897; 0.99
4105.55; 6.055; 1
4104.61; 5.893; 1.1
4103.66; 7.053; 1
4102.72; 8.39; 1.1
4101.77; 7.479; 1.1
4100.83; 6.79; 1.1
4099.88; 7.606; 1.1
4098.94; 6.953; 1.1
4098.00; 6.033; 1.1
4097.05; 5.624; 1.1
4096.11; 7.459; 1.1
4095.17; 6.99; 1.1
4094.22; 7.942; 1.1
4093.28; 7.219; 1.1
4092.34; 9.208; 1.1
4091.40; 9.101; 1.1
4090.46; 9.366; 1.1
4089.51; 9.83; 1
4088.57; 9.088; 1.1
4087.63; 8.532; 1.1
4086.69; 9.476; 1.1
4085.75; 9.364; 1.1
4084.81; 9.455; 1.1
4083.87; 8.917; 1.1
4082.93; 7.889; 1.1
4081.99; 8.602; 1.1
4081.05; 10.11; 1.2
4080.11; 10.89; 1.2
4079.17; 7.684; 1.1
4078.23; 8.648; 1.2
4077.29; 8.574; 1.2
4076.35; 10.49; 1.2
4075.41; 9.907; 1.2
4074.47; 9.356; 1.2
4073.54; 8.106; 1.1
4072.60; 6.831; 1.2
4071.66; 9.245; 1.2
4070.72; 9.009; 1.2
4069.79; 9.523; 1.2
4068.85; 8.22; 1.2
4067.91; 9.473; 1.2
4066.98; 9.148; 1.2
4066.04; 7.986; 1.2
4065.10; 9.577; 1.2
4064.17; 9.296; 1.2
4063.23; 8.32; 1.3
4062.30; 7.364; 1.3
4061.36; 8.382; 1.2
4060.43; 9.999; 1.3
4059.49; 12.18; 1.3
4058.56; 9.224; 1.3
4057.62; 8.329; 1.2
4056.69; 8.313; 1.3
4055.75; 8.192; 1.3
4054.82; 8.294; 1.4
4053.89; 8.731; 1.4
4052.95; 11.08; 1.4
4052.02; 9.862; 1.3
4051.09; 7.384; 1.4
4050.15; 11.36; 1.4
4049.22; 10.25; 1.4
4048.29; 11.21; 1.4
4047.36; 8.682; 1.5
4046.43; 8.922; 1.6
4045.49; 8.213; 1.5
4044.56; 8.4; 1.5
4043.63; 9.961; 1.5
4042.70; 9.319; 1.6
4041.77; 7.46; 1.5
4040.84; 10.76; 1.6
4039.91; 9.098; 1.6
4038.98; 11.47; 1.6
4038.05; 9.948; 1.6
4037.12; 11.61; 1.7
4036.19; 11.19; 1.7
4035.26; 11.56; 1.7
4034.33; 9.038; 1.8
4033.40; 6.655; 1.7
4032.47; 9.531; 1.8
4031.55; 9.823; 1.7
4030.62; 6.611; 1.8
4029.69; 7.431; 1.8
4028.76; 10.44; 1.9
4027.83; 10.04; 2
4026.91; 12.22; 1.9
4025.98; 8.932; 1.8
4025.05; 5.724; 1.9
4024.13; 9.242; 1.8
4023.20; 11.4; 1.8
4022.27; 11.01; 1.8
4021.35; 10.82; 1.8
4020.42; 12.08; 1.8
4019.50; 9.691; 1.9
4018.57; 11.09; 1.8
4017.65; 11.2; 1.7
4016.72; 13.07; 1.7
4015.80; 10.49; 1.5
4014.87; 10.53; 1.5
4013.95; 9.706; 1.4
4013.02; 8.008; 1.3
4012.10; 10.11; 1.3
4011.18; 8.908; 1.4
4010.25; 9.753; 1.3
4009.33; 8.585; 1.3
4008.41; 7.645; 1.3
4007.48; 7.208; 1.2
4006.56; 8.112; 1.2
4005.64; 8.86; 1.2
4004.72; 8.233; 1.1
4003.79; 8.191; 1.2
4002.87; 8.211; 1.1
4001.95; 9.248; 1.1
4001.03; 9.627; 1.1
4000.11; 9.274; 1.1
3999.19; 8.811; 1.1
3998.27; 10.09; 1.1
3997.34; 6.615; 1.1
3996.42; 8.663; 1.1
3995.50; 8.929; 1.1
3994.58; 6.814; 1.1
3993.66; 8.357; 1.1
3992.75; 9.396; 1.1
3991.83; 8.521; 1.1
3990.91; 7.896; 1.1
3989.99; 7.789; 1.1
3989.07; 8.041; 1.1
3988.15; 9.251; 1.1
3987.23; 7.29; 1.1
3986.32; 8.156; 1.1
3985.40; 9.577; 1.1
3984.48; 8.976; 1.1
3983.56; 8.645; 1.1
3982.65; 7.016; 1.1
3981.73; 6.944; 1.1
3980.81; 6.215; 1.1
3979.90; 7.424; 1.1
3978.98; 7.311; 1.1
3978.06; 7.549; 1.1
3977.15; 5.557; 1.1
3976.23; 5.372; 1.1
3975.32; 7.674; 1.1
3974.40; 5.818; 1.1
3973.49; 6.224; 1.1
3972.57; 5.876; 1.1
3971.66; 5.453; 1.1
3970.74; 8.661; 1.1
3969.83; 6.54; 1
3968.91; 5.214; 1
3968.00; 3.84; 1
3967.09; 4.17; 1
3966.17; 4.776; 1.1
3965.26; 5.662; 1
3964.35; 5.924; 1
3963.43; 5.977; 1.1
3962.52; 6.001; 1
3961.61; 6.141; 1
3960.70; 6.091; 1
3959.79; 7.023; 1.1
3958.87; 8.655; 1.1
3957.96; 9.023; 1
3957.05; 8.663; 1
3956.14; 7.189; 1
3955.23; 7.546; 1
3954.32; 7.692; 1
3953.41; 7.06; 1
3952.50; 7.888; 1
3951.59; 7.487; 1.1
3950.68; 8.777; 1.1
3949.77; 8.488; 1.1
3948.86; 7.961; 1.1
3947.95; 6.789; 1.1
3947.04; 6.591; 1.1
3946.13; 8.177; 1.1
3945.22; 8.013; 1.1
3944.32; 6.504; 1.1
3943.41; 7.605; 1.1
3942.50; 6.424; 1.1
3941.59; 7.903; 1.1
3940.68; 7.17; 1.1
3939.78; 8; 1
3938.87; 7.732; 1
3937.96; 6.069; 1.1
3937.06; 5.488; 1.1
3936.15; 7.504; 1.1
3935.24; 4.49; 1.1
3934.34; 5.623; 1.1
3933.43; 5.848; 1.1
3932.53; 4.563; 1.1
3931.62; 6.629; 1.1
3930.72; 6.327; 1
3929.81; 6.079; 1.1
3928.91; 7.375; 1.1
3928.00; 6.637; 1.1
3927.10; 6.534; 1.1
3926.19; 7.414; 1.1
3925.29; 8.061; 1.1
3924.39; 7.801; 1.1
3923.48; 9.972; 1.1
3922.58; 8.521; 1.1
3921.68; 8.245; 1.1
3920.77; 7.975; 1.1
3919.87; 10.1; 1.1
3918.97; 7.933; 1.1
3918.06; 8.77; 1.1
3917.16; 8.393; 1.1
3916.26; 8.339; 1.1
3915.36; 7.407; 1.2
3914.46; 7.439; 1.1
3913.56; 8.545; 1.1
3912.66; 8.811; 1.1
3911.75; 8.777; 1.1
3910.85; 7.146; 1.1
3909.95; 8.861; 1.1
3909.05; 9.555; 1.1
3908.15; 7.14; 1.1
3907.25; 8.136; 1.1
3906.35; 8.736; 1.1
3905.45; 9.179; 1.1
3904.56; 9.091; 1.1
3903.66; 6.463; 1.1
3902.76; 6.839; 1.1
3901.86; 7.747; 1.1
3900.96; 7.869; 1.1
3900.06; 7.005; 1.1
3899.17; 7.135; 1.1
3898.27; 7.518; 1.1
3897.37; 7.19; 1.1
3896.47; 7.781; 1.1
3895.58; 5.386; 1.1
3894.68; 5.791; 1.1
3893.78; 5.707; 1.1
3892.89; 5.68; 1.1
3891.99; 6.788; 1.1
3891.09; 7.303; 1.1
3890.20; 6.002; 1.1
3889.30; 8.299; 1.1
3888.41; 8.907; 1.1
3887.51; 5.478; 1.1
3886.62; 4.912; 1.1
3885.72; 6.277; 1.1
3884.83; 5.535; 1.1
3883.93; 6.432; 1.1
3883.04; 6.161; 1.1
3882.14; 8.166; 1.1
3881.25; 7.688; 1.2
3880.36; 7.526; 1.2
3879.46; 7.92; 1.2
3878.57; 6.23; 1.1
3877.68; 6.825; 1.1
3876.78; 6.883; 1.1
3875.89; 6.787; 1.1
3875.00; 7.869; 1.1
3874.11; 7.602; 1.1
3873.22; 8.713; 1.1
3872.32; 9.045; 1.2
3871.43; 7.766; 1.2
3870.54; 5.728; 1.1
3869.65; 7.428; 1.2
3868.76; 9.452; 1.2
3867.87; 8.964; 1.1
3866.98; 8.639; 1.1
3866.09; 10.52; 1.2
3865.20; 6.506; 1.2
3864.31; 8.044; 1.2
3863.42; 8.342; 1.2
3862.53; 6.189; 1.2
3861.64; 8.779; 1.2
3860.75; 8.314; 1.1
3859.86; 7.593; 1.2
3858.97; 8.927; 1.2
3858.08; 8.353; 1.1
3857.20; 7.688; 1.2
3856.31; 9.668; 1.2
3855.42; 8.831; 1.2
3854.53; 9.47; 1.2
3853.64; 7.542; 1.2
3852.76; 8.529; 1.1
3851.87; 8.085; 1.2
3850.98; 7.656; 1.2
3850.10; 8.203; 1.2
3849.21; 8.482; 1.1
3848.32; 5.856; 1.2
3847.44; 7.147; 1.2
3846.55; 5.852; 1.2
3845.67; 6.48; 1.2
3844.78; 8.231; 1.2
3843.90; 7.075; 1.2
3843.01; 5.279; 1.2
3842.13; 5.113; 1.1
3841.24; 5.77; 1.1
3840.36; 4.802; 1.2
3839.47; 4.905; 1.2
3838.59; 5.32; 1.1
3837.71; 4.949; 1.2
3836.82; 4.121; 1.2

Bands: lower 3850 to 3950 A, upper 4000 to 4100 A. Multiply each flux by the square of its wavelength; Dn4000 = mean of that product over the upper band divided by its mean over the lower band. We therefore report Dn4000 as 1.31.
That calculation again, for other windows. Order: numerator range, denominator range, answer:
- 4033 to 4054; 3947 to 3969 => 1.47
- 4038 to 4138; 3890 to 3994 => 1.28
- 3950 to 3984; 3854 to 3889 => 0.92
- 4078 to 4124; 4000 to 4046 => 0.90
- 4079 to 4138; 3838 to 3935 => 1.26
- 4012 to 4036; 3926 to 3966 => 1.48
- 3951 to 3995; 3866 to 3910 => 1.01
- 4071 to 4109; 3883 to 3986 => 1.25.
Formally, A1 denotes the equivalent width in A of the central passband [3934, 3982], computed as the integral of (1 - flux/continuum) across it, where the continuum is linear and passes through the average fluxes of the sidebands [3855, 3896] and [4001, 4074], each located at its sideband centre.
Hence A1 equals 9.17 A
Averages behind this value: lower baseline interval 7.42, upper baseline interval 9.35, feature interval 6.79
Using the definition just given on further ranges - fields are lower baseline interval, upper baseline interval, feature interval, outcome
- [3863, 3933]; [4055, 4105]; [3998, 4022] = -4.0 A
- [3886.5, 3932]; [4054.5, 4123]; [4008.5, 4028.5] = -4.8 A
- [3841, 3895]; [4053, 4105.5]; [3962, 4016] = 2.6 A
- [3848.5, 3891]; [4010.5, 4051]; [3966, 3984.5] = 5.5 A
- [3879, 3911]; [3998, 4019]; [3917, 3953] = 2.8 A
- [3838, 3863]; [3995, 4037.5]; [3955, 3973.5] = 5.0 A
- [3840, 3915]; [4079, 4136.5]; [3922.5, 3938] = 2.0 A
